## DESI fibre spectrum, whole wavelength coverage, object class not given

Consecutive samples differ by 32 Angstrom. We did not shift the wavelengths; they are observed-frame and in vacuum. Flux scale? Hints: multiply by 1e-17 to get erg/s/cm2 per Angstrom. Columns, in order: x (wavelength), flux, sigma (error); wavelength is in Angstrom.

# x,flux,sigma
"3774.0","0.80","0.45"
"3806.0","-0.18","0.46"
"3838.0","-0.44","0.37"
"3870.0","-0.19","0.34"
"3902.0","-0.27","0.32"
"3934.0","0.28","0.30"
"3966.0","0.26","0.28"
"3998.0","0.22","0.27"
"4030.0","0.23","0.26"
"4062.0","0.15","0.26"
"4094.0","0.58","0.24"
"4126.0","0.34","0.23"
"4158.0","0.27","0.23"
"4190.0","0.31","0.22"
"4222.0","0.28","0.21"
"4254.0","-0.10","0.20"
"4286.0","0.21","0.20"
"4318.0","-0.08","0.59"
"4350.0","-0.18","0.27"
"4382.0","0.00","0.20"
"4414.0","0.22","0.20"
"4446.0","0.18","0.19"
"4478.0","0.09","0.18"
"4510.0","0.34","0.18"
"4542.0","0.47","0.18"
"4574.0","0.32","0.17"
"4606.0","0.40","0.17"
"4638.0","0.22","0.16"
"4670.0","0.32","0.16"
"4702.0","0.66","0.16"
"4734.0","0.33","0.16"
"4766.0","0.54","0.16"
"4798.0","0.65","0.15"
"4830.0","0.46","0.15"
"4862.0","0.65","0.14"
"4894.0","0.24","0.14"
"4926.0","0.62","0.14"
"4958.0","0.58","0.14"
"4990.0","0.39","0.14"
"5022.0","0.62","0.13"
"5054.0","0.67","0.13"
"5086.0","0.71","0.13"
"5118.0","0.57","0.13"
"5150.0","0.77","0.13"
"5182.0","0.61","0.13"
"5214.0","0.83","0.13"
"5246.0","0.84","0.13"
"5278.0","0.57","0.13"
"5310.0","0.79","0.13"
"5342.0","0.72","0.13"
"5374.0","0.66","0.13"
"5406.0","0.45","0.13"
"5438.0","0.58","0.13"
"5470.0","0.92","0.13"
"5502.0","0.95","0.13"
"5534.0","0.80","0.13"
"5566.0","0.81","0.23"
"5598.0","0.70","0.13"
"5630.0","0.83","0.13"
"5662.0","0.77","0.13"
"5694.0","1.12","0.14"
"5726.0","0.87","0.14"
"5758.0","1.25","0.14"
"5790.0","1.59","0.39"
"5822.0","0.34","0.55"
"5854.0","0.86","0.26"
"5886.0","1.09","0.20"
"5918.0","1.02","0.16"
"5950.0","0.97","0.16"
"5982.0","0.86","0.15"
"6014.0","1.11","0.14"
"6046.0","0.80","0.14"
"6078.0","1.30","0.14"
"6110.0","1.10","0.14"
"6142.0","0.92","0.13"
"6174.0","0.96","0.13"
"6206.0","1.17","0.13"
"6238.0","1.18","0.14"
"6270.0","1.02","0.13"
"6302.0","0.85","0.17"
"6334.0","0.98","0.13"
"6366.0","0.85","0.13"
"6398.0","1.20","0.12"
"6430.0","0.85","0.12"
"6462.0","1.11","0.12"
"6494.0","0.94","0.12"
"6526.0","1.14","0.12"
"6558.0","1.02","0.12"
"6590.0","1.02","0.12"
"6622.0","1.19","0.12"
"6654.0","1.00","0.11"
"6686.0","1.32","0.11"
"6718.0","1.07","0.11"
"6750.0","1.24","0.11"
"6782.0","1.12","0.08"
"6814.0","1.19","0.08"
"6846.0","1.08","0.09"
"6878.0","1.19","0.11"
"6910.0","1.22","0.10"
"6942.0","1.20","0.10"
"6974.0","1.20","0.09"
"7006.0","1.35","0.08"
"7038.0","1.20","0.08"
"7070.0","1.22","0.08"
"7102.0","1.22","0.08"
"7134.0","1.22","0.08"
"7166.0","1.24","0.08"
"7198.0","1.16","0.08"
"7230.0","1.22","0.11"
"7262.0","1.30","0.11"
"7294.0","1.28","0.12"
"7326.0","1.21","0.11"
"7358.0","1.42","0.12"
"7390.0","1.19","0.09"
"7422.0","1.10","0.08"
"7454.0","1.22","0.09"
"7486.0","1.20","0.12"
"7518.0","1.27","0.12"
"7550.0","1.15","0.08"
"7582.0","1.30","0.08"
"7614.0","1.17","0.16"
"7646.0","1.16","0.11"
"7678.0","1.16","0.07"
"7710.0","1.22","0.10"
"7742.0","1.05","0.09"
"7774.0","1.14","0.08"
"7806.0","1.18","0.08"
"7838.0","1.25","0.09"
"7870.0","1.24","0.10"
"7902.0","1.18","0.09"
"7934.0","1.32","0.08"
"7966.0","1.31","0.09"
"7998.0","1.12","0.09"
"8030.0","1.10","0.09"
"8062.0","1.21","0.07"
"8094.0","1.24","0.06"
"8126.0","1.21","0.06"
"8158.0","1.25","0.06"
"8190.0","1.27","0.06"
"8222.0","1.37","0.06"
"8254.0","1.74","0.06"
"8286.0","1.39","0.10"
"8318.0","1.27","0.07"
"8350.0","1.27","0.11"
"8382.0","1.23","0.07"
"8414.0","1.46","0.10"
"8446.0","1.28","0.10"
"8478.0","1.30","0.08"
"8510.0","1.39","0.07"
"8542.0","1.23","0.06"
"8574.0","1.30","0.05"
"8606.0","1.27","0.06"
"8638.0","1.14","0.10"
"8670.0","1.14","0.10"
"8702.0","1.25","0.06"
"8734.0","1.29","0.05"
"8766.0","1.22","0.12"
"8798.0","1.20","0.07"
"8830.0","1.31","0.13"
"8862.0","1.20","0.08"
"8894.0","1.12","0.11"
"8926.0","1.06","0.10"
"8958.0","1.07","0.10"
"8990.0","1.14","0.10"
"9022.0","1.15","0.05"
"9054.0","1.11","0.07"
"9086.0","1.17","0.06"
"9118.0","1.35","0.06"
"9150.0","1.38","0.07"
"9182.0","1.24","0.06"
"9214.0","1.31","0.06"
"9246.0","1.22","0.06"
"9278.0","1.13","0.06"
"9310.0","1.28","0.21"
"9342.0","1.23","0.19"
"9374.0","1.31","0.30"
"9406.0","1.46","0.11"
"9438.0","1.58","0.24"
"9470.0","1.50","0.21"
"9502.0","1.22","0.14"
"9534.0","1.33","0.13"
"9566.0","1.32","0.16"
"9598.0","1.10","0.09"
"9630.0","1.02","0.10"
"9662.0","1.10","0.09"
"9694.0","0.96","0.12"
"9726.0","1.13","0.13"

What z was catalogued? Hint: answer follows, 0.26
